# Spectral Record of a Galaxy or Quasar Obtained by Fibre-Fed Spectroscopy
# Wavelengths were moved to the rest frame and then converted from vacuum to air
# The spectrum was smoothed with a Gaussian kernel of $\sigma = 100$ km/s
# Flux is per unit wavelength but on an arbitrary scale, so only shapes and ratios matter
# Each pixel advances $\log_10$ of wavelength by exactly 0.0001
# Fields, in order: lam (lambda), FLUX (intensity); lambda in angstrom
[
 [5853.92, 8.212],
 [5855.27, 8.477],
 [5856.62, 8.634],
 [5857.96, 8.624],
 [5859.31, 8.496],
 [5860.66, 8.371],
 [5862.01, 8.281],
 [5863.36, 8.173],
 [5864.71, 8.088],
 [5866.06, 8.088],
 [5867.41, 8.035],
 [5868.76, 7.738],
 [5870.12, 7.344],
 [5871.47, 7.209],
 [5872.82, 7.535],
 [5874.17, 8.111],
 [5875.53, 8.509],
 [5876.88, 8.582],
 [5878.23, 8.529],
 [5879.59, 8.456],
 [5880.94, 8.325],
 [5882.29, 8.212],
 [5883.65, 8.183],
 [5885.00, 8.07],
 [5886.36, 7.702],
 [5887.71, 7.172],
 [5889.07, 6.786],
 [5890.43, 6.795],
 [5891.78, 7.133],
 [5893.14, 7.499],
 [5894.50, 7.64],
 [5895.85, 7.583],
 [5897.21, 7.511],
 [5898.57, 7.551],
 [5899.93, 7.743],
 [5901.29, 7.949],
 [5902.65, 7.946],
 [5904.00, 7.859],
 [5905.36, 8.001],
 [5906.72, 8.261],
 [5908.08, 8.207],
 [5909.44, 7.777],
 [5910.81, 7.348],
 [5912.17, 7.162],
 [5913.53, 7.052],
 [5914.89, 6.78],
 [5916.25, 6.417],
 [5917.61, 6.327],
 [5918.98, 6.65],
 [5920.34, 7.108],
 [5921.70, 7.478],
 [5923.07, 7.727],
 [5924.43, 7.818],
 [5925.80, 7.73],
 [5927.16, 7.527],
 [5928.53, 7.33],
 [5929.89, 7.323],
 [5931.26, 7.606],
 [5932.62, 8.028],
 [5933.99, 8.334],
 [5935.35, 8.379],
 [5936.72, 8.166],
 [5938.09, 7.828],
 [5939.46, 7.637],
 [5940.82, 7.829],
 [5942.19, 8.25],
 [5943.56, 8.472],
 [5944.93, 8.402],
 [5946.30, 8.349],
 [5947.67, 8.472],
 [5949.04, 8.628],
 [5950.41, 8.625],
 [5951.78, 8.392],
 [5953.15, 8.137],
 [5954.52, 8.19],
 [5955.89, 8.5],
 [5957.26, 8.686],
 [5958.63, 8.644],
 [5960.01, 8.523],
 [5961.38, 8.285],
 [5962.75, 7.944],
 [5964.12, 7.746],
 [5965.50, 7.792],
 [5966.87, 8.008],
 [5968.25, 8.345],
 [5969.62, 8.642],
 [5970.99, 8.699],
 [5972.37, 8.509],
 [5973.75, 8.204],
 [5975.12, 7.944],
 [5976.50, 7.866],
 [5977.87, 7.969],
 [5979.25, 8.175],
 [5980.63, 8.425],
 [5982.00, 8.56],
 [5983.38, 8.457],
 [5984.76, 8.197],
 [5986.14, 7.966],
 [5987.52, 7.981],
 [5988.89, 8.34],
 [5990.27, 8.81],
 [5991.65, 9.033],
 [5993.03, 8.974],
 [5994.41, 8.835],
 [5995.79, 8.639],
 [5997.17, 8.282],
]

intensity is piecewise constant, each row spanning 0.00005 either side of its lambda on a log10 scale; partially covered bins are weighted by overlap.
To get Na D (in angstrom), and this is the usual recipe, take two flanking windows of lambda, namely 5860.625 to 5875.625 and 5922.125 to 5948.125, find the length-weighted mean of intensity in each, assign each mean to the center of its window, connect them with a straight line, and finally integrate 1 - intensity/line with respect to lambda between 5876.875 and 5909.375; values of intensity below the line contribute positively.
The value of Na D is 0.5 angstrom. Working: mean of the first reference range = 7.91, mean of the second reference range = 7.95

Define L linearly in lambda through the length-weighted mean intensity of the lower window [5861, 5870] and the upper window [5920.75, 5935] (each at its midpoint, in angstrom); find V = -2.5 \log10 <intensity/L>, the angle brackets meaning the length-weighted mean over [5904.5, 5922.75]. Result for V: 0.07 mag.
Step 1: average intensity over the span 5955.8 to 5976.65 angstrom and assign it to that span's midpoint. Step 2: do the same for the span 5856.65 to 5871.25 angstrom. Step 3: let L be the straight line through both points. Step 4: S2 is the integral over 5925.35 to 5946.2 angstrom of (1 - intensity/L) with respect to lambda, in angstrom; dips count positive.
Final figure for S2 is 0.7 angstrom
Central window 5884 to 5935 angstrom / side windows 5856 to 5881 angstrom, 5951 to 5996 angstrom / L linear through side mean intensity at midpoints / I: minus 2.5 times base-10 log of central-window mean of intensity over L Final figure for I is 0.10 mag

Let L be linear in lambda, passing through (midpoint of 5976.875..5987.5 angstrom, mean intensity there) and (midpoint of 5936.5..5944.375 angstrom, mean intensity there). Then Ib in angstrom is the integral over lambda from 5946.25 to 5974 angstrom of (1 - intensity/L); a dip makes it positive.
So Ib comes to -0.8 angstrom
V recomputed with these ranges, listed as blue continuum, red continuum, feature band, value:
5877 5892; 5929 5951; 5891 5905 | 0.034 mag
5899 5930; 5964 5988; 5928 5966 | -0.042 mag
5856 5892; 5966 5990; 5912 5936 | 0.103 mag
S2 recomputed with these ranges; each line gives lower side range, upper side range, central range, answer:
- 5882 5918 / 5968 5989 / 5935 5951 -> -0.7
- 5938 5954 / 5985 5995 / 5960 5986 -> 0.7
